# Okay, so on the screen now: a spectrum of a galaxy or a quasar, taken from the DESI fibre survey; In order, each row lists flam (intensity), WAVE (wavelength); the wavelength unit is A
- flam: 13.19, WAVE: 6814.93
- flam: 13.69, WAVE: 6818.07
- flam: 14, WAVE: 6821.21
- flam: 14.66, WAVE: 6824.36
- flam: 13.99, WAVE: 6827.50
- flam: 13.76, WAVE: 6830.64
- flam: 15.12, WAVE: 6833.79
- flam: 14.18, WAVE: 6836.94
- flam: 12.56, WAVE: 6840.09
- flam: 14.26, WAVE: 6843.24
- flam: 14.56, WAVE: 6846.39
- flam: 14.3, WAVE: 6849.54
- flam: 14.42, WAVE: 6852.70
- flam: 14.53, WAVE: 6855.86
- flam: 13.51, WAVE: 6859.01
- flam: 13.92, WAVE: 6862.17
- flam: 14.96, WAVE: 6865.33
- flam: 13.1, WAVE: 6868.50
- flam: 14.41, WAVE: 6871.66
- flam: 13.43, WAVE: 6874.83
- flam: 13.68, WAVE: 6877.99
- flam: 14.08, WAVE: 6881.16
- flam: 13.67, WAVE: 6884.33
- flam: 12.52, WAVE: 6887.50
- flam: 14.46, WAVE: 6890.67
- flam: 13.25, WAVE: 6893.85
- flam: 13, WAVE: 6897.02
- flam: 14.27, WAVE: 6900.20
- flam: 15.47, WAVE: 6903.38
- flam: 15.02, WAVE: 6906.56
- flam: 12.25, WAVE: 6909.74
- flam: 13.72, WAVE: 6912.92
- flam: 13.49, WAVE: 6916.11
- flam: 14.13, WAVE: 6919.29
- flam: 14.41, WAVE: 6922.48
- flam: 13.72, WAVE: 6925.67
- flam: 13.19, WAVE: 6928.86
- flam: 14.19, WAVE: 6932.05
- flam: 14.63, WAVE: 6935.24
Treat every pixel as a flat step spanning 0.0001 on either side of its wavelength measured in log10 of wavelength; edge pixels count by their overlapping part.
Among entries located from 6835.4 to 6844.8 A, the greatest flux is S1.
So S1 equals 14.26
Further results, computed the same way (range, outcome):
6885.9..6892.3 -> 14.46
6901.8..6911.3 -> 15.47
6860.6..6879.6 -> 14.96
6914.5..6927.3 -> 14.41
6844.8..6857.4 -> 14.56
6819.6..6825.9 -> 14.66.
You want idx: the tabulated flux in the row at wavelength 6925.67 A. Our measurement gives 13.72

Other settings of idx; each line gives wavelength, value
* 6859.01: 13.51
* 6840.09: 12.56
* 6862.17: 13.92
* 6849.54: 14.3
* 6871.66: 14.41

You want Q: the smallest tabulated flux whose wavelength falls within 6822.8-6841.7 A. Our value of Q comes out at 12.56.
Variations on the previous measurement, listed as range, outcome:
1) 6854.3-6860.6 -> 13.51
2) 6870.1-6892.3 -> 12.52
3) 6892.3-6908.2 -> 13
